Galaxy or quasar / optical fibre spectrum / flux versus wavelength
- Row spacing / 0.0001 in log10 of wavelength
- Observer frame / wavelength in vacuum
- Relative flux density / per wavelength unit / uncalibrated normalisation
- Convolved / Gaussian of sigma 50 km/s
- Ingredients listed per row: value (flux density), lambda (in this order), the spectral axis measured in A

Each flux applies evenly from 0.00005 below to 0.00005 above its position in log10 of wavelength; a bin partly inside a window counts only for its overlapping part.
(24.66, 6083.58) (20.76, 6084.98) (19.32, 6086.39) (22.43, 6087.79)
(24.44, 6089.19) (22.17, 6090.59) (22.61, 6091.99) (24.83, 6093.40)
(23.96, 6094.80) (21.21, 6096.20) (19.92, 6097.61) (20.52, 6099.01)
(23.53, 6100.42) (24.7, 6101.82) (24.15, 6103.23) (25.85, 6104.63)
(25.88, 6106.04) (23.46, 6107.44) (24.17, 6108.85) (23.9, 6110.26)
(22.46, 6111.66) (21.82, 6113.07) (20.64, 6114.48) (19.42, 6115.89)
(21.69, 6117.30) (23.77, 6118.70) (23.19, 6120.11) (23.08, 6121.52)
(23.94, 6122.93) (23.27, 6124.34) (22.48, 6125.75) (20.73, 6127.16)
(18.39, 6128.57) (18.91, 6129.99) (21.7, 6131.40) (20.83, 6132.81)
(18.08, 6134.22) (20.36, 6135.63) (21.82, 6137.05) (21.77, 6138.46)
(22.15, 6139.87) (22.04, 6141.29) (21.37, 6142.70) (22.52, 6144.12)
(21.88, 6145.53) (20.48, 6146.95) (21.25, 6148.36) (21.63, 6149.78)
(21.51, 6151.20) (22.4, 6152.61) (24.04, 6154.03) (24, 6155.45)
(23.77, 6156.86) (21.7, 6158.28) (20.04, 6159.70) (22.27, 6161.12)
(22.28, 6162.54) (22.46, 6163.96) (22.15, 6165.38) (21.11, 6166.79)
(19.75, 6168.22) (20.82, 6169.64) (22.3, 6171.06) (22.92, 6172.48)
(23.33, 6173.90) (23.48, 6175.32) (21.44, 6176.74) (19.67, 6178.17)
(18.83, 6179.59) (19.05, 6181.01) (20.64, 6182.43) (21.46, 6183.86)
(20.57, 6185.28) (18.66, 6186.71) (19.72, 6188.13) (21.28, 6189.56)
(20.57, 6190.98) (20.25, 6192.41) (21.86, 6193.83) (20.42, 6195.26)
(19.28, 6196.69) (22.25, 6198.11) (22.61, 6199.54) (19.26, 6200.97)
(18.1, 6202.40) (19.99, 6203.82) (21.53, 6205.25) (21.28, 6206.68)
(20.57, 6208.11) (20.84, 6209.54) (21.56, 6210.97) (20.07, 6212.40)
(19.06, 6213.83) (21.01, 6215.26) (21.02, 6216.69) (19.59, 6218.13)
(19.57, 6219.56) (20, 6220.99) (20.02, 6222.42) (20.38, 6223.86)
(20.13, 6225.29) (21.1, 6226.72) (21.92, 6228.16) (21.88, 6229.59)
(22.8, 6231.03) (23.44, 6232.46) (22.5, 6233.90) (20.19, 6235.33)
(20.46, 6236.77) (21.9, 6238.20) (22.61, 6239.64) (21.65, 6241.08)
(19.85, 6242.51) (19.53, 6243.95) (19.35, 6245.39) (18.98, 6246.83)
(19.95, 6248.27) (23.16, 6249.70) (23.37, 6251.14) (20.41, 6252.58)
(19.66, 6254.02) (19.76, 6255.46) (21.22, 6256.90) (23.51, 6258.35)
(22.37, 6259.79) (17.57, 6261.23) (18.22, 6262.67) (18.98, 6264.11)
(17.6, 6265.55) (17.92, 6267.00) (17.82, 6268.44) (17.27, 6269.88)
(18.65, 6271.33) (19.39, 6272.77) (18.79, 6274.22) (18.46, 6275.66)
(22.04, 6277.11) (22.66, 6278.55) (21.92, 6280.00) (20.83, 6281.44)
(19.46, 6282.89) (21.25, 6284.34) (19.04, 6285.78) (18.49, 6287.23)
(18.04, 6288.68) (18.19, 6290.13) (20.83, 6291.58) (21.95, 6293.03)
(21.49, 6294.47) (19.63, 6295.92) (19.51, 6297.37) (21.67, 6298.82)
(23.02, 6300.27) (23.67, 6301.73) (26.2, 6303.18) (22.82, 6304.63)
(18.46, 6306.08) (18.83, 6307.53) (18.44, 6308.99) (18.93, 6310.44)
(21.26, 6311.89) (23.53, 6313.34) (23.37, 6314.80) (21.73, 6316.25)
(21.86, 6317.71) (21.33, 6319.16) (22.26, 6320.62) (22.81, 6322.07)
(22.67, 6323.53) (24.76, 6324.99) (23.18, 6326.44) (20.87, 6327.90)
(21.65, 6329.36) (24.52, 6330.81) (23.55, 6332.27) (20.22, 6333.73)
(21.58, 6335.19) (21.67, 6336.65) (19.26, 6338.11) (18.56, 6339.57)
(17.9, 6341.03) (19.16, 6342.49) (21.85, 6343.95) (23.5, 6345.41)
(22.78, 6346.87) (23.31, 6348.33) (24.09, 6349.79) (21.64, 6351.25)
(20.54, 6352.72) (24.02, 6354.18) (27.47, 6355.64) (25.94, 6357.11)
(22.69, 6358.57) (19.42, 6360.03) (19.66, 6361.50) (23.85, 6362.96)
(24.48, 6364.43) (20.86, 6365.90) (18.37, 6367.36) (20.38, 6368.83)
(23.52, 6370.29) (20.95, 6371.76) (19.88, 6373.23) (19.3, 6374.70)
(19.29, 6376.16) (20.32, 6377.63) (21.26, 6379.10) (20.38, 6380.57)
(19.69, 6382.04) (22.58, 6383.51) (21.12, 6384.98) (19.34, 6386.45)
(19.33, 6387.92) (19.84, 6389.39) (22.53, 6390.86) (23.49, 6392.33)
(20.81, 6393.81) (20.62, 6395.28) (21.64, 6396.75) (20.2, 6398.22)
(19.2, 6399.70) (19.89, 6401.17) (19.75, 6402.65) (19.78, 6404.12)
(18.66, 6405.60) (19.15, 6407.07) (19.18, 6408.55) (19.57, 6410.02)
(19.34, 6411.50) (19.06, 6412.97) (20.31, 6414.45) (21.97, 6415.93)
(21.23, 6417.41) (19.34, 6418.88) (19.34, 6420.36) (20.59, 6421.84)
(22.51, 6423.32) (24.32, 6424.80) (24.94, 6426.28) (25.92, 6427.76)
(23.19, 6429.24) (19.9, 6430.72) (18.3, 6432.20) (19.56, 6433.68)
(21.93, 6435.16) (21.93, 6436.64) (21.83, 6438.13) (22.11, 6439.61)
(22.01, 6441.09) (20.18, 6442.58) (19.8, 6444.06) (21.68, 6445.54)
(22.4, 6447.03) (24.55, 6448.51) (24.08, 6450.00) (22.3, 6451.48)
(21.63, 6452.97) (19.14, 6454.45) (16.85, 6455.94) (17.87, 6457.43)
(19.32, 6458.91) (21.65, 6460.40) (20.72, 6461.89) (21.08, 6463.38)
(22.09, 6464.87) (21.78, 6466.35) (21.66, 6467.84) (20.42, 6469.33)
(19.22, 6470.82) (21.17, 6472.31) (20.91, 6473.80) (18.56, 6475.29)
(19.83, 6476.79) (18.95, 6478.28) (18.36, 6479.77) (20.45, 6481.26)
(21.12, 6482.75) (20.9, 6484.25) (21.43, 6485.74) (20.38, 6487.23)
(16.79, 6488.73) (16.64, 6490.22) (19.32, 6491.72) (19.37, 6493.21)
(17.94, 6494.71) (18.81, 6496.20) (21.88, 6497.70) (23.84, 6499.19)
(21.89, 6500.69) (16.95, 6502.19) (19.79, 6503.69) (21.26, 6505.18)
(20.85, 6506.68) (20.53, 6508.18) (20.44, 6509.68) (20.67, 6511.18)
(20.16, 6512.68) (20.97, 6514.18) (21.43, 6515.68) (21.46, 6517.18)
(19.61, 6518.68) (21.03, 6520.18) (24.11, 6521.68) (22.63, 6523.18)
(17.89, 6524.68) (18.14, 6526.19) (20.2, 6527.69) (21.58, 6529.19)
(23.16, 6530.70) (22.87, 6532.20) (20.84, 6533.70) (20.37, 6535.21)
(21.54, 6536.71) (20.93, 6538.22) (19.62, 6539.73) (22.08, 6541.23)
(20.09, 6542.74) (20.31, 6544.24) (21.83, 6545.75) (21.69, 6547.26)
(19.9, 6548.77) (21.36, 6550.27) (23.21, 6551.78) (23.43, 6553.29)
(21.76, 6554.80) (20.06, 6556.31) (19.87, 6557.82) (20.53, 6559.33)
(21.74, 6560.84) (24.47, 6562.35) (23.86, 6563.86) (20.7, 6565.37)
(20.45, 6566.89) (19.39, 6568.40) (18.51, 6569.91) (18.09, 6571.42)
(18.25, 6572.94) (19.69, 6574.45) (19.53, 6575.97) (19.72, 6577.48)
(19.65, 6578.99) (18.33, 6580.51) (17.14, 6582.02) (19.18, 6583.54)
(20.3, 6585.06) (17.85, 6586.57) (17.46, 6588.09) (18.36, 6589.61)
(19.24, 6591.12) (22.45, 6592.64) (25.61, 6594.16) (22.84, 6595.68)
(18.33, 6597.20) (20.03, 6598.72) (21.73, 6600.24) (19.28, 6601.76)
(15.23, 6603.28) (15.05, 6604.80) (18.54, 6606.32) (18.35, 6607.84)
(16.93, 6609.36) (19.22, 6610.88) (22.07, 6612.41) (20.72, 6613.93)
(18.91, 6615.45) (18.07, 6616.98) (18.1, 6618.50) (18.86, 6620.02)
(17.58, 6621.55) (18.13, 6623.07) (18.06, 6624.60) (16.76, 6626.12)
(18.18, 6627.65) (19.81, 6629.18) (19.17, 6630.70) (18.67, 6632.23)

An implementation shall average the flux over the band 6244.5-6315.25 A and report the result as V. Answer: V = 20.4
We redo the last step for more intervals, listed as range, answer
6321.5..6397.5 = 21.6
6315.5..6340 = 21.9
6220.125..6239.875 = 21.3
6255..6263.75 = 20.4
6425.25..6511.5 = 20.7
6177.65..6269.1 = 20.5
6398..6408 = 19.5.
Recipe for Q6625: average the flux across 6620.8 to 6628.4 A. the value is 17.7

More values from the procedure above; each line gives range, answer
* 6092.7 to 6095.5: 24.4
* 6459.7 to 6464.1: 21.1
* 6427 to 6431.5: 23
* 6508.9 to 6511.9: 20.5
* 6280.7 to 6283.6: 20.2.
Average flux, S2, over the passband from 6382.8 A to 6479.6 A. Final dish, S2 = 20.8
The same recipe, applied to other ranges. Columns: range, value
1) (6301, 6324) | 21.7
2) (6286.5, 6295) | 19.8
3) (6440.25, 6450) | 21.9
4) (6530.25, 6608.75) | 20.3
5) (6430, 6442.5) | 20.9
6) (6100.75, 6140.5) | 22.3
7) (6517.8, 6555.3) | 21.2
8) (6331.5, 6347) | 20.8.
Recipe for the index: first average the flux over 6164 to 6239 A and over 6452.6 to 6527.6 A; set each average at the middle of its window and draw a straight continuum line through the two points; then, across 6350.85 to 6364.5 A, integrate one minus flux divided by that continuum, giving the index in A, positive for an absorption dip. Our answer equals -1.6 A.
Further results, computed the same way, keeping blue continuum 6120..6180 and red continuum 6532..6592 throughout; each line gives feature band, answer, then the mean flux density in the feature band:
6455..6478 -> 0.5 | 20.2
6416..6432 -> -0.9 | 22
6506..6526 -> -0.3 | 20.8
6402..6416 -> 0.8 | 19.6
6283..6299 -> 1.0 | 19.9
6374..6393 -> 0.2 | 20.7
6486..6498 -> 1.0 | 18.9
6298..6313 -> -0.1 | 21.4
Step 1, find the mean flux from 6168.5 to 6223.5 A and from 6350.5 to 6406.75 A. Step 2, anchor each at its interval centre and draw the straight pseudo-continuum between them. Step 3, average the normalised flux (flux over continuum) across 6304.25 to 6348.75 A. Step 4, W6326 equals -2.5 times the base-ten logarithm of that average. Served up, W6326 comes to -0.03 mag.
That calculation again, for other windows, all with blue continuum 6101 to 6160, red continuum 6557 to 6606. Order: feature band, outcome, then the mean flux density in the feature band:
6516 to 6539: -0.055 mag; 21.1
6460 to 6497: 0.019 mag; 20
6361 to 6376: -0.009 mag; 21.1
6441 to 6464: -0.024 mag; 20.9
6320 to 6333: -0.088 mag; 22.9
